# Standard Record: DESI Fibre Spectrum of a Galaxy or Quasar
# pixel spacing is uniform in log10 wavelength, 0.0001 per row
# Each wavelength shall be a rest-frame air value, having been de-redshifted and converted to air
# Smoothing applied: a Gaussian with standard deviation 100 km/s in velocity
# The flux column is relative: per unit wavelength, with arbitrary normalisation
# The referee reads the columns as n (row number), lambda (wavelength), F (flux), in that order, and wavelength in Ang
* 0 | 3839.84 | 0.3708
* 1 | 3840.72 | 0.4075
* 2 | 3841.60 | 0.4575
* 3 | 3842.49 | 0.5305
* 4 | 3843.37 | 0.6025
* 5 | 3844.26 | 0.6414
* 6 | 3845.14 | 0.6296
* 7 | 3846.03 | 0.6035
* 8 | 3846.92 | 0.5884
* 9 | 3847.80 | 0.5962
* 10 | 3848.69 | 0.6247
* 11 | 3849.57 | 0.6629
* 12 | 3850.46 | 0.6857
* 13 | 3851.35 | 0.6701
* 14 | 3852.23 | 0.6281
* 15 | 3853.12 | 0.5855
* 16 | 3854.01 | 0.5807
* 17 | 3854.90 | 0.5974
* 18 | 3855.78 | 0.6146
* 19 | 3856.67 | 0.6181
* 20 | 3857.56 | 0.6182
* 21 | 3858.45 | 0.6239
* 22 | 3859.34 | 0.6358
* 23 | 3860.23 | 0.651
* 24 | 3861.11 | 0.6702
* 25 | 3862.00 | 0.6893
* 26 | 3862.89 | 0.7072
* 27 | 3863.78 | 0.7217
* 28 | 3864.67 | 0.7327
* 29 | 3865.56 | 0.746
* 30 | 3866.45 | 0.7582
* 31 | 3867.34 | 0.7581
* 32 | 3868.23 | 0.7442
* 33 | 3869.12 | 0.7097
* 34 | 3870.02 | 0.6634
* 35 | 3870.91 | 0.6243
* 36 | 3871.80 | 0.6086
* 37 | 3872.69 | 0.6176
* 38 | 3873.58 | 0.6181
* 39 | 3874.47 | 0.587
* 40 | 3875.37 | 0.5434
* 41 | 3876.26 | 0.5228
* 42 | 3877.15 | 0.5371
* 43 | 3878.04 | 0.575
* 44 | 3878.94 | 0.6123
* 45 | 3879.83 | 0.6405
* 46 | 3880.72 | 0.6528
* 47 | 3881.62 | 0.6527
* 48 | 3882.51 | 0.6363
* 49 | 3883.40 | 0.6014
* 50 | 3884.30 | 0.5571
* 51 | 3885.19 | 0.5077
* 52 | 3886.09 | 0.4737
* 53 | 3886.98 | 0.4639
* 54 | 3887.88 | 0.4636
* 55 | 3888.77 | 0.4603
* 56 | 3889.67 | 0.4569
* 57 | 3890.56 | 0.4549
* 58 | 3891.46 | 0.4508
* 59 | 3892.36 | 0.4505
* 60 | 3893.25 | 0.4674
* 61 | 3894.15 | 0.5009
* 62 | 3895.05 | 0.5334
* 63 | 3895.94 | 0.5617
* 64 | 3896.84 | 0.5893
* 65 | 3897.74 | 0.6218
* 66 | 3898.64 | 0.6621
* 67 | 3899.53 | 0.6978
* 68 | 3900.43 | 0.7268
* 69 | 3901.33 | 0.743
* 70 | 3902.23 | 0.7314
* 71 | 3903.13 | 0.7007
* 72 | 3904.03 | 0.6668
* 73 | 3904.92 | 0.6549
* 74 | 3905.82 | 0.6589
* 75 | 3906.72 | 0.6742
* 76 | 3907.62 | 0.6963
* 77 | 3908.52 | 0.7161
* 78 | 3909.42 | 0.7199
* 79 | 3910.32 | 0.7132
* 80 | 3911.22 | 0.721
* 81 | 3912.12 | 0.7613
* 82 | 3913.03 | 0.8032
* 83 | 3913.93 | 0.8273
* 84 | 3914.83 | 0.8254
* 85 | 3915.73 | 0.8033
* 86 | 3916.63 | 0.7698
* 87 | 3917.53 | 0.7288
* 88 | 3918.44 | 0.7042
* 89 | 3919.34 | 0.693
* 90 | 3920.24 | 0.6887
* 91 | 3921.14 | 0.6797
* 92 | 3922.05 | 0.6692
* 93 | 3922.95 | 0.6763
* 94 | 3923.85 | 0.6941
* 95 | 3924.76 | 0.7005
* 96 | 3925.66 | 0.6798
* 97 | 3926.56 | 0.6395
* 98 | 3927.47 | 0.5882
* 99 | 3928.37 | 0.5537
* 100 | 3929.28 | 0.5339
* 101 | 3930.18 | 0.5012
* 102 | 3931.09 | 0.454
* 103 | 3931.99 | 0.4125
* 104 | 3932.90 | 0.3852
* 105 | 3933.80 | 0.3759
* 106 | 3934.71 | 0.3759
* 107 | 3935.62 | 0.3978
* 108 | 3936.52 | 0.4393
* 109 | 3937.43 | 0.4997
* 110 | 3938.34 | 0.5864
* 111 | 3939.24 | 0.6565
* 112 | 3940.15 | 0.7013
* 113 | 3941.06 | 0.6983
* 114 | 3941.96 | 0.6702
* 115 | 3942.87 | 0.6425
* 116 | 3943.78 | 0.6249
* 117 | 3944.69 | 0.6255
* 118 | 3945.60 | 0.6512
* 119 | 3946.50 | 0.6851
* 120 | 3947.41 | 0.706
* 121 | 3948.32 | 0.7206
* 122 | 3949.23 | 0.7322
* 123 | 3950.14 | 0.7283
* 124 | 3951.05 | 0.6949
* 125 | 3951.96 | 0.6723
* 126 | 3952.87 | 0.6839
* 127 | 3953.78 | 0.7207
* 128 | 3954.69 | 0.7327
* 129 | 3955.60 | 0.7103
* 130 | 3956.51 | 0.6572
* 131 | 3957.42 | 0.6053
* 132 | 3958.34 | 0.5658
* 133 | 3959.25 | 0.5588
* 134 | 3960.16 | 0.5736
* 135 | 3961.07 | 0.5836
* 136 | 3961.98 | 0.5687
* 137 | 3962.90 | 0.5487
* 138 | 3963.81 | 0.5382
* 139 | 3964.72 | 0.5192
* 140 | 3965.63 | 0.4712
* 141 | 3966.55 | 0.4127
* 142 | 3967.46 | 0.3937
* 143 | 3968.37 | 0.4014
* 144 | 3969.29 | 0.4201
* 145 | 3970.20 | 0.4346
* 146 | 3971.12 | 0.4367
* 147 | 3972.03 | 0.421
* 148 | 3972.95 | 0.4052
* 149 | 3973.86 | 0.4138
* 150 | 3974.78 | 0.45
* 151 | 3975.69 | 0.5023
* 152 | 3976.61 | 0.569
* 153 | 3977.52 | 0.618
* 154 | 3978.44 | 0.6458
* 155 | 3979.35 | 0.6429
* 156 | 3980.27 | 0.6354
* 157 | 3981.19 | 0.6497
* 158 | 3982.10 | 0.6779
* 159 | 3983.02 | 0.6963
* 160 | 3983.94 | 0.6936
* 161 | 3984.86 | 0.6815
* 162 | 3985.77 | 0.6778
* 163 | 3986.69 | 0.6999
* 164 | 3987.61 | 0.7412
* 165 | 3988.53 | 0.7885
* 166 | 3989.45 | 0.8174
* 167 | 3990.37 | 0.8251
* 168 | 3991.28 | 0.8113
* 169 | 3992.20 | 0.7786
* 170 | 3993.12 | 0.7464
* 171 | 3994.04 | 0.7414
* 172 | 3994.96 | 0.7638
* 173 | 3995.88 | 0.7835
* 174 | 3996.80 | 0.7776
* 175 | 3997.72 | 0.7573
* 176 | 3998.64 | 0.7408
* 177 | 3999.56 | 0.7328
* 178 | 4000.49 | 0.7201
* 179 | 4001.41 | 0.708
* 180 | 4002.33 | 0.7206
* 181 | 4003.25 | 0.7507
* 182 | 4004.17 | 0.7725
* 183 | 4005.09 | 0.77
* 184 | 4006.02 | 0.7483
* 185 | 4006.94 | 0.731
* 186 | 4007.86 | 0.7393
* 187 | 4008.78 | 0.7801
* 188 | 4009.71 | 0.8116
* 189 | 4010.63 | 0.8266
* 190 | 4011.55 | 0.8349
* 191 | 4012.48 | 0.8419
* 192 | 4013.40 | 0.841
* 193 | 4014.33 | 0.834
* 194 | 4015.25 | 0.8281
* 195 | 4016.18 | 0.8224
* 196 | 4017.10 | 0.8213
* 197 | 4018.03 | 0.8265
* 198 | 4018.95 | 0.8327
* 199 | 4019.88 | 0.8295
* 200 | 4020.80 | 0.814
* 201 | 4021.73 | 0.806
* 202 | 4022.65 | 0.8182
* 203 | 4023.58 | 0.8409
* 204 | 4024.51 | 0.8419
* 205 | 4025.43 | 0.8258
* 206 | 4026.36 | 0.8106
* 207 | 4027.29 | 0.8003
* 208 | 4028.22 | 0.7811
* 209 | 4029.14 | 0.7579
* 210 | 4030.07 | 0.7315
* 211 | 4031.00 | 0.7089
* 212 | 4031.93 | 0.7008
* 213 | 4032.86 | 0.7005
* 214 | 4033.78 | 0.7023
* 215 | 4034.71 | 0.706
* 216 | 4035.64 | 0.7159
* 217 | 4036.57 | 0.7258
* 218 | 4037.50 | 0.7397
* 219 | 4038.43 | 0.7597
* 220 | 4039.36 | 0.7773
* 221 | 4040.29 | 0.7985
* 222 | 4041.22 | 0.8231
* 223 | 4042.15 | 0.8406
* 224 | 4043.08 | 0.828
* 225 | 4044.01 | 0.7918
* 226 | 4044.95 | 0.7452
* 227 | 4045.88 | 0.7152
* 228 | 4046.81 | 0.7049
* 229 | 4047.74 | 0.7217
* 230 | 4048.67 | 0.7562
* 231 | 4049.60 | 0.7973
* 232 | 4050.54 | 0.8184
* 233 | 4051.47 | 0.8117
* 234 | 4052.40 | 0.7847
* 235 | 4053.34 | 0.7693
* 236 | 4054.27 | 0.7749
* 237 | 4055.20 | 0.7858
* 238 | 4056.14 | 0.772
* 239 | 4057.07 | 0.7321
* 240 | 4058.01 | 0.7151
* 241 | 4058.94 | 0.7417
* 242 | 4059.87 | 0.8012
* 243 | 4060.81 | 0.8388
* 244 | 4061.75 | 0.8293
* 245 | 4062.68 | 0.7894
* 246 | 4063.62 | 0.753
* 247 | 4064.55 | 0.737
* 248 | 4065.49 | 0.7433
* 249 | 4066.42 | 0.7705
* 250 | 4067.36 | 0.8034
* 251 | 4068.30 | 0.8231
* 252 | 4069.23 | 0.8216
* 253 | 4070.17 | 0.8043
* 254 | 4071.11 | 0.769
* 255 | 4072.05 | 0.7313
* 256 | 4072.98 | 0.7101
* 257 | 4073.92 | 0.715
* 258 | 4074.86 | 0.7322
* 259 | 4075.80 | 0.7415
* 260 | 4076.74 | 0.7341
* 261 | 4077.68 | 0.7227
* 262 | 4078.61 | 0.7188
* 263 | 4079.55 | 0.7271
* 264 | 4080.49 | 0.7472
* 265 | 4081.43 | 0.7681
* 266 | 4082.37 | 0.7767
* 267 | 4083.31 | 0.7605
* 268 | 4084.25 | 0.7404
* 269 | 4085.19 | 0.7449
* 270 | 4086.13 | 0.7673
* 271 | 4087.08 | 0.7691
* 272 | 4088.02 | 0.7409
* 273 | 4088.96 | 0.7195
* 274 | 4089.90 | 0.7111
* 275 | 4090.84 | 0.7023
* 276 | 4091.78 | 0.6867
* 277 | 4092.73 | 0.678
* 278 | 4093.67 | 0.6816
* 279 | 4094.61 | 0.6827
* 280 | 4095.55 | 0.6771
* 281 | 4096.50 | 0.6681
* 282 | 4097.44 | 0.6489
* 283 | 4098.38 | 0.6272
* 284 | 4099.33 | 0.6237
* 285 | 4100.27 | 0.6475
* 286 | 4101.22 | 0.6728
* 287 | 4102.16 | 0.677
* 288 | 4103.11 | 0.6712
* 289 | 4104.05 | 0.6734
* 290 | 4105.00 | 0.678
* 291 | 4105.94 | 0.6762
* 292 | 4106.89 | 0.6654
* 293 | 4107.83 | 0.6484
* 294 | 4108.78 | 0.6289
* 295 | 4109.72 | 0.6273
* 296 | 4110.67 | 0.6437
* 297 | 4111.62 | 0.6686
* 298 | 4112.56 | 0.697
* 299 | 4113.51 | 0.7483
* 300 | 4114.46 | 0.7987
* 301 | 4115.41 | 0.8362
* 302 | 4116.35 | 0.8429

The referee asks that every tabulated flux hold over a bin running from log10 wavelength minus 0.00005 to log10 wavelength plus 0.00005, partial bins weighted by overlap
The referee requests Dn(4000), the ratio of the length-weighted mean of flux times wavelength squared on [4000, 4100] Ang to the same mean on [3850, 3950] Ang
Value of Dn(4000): 1.3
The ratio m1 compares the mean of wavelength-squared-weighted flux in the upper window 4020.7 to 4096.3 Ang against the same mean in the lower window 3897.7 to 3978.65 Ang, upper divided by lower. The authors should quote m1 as 1.3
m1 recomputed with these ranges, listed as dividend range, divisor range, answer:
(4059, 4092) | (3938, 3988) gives 1.33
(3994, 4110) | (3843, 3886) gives 1.31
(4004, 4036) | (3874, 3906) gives 1.46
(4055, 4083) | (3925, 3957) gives 1.34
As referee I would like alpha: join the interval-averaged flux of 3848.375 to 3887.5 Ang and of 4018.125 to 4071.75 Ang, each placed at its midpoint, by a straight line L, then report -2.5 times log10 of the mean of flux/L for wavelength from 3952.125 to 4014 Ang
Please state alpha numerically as 0.11 mag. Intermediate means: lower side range 0.63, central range 0.658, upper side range 0.776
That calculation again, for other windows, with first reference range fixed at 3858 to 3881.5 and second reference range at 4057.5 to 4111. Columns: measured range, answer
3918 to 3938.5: 0.19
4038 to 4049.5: -0.10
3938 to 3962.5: 0.03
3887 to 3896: 0.35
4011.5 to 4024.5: -0.18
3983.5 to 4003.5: -0.08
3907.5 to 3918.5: -0.14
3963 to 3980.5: 0.36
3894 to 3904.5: 0.02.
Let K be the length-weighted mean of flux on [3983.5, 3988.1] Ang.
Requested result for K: 0.699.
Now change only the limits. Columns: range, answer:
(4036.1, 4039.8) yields 0.75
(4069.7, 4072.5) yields 0.767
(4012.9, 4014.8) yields 0.839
